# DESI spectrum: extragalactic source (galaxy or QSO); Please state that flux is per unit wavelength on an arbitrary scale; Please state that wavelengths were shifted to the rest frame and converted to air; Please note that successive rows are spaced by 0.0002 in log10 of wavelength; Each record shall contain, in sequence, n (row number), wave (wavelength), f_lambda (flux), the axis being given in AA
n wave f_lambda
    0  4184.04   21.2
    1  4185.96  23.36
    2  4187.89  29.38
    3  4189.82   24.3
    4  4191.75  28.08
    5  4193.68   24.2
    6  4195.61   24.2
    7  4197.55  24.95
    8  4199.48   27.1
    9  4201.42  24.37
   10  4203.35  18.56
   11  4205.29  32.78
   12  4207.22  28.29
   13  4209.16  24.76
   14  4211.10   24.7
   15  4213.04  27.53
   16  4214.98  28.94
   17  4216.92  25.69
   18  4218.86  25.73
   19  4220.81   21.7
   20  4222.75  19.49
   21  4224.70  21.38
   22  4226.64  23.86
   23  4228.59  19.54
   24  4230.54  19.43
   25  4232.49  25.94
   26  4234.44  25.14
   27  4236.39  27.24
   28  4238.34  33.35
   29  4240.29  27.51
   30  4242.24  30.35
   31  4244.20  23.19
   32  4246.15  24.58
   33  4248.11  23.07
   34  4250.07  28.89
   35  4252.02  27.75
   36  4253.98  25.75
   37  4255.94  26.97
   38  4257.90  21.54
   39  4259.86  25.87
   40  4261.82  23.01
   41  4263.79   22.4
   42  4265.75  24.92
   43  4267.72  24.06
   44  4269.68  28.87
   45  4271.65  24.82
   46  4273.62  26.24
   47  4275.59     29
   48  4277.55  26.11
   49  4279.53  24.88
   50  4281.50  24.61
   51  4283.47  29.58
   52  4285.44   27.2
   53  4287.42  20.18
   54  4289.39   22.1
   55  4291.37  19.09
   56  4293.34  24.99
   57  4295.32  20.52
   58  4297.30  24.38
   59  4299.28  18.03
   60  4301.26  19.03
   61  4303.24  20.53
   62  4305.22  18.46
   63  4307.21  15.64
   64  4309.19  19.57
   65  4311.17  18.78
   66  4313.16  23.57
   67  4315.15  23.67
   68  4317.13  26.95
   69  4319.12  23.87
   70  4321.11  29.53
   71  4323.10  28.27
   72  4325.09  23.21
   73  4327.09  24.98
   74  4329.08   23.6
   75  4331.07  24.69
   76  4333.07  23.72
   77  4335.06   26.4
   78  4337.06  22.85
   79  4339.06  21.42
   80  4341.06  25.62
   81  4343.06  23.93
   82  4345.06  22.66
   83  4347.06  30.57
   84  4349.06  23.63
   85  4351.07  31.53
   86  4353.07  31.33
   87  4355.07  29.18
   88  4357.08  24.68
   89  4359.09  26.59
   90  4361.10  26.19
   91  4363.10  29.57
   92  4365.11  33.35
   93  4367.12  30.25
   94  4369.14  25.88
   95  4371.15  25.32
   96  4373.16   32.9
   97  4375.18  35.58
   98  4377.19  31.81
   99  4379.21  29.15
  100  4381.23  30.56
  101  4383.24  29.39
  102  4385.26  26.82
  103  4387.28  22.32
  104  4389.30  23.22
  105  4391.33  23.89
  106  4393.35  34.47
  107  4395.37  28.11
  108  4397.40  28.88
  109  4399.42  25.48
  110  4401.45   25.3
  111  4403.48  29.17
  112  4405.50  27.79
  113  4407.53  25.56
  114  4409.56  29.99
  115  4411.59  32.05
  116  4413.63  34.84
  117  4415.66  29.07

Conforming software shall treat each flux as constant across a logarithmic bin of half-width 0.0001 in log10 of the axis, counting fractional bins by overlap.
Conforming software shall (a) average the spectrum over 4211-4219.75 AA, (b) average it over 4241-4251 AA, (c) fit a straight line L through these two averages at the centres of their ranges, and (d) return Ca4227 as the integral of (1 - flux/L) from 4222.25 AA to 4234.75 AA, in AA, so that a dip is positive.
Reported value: 2.1 AA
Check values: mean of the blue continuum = 26.7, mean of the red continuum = 26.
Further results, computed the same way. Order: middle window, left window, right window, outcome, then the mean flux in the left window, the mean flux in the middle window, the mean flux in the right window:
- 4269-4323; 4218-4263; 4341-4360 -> 5.29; 24.8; 23.4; 27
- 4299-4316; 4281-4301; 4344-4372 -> 3.10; 22.9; 19.7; 27.9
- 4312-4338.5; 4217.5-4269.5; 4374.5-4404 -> 1.75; 24.8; 24.9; 28.2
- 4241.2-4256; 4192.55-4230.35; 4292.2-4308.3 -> -2.33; 24.5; 26.3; 20.2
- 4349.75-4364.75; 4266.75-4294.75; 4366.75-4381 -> 0.34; 25.1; 28.6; 30.1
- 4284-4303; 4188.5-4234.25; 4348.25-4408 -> 3.28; 24.6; 21.9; 28.3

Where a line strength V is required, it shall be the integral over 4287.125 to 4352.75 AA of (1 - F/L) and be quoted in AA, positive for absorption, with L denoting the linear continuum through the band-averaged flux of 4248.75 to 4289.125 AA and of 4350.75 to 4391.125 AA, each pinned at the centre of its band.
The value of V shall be 9.2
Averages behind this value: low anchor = 25.5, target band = 23.3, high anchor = 28.6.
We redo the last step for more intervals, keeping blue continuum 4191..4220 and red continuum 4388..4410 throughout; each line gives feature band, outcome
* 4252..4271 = 1.0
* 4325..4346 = 2.3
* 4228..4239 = 0.5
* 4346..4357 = -0.8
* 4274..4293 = 1.2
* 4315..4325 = 0.1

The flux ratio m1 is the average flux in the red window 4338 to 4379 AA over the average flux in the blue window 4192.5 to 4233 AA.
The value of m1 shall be 1.2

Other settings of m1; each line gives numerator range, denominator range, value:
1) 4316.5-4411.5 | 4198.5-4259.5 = 1.08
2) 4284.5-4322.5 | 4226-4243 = 0.85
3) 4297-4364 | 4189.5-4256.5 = 0.96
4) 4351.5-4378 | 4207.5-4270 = 1.17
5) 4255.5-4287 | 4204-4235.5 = 1.04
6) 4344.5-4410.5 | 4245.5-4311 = 1.20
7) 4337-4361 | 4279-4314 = 1.21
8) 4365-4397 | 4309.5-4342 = 1.18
